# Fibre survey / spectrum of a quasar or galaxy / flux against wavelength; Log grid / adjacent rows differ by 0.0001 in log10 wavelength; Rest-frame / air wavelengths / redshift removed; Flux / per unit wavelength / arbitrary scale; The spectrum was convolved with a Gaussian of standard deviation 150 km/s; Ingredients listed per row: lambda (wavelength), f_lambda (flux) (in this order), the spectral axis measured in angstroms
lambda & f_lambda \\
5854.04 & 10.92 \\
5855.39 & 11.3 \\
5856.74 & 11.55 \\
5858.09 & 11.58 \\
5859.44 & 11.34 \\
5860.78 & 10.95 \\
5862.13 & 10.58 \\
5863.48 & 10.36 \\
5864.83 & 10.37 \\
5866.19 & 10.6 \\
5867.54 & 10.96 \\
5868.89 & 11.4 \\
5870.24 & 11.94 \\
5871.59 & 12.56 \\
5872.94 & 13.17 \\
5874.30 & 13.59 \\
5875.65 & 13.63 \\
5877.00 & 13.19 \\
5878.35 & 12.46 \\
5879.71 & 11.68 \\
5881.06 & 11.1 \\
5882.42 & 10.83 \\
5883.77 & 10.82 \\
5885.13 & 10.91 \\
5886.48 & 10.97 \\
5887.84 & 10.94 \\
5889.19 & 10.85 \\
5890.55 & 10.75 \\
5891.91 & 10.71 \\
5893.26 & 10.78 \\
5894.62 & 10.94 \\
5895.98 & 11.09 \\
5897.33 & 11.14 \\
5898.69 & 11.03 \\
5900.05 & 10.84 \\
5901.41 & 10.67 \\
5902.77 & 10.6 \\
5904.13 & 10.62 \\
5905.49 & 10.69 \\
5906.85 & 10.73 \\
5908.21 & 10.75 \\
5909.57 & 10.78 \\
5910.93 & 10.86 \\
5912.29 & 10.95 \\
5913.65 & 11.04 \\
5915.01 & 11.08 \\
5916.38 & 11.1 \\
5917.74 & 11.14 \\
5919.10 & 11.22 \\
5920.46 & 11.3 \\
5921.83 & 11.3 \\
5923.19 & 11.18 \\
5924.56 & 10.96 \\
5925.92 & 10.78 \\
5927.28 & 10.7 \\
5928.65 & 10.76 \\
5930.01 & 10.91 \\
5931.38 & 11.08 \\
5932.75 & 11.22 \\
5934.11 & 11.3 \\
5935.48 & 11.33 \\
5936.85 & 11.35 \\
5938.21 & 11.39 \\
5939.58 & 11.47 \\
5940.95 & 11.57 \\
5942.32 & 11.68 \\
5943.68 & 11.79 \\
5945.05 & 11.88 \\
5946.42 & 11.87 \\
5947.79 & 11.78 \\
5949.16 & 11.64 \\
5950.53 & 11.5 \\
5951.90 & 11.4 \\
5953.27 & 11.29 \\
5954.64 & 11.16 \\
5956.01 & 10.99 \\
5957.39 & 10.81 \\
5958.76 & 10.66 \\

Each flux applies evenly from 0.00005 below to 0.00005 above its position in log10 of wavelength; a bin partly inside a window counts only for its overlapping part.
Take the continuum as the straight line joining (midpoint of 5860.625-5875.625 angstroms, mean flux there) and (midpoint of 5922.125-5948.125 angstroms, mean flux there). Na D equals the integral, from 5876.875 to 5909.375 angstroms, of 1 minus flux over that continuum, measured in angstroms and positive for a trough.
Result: 1.4 angstroms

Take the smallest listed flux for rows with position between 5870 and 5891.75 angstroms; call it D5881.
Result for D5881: 10.75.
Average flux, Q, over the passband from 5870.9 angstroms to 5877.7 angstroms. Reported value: 13.2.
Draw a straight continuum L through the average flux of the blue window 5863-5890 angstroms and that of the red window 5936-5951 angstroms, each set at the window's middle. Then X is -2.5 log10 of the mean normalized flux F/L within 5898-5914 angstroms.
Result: 0.08 mag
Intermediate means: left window 11.6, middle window 10.8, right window 11.6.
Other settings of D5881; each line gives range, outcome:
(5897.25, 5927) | 10.6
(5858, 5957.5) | 10.36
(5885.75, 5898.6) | 10.71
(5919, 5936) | 10.7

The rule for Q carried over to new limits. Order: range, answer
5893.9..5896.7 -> 11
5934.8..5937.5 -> 11.3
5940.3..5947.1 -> 11.8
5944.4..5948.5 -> 11.8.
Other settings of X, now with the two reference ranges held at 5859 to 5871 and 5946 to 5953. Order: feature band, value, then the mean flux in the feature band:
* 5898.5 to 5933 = 0.041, 10.9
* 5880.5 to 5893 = 0.025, 10.9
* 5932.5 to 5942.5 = 0.010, 11.4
